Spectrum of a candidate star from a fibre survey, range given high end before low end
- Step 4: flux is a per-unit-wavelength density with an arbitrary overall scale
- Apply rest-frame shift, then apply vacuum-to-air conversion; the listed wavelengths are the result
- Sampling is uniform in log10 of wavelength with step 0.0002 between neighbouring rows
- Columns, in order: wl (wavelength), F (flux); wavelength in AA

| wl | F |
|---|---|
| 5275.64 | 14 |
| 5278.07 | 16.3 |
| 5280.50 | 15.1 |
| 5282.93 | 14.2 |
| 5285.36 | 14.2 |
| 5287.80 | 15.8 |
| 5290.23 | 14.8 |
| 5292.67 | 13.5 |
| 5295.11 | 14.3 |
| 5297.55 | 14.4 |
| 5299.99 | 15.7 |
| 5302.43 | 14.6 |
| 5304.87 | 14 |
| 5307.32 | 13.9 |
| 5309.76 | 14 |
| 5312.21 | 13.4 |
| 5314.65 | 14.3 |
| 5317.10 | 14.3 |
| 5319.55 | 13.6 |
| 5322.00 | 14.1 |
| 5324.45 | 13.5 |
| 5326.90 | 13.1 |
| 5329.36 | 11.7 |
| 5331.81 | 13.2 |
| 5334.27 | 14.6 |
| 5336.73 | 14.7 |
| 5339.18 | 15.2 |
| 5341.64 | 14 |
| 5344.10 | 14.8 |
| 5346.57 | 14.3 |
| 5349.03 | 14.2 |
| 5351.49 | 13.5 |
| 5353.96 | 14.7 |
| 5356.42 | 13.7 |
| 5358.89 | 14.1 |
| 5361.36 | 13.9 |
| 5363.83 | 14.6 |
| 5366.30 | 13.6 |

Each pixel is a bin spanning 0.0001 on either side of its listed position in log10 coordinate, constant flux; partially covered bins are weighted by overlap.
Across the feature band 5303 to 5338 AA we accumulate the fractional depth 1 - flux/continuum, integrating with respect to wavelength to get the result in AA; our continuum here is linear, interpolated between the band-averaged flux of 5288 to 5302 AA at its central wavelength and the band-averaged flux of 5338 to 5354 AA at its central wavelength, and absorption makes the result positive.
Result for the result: 1.8 AA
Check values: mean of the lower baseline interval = 14.6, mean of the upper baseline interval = 14.4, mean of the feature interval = 13.8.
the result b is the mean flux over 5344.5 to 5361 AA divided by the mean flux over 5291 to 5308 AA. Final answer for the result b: 1.0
